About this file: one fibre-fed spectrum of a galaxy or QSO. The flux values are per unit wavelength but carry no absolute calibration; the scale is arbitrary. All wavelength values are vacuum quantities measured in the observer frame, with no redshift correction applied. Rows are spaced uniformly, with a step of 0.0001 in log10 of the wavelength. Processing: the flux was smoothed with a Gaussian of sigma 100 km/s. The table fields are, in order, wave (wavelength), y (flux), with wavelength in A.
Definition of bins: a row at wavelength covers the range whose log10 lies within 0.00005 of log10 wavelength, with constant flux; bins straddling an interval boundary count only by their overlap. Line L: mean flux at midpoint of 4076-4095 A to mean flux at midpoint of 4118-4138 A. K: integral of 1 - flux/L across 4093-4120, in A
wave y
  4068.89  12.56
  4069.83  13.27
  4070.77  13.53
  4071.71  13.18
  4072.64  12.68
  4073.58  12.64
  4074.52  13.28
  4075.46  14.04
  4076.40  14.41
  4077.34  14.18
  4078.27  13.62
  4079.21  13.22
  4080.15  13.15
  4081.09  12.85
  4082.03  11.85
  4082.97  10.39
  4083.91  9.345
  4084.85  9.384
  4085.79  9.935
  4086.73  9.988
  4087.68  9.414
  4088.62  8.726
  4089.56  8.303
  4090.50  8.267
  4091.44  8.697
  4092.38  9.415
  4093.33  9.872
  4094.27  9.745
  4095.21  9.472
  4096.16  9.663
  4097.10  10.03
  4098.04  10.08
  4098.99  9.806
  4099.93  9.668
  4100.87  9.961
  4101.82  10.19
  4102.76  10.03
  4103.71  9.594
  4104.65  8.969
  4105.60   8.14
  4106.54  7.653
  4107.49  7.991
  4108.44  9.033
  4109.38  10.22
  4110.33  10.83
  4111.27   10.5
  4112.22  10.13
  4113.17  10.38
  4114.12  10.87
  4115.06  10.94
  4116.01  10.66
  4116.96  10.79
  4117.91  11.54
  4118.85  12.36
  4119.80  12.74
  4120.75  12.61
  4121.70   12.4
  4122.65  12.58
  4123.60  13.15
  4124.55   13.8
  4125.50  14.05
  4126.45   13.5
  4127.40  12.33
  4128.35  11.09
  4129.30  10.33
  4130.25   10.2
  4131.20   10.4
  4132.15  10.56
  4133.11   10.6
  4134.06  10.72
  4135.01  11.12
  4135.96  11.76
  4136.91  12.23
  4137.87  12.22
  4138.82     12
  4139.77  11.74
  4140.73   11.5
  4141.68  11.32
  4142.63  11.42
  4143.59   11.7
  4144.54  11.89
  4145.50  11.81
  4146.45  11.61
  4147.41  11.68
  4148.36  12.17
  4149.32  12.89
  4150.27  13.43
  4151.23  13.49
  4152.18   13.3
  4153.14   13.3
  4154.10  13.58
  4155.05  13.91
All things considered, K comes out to 3.1 A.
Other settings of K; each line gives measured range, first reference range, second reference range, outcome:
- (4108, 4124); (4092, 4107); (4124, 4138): -0.9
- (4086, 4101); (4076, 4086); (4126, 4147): 3.1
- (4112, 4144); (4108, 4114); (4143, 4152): -1.4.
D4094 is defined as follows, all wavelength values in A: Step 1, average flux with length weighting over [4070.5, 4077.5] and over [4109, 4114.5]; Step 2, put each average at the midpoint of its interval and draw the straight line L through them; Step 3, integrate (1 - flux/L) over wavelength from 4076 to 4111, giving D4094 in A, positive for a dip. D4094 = 5.2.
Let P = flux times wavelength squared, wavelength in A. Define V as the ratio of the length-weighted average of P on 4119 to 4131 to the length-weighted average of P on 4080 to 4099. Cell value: 1.27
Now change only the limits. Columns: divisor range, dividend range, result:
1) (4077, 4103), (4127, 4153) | 1.16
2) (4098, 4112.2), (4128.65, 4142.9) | 1.20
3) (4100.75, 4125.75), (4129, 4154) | 1.11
